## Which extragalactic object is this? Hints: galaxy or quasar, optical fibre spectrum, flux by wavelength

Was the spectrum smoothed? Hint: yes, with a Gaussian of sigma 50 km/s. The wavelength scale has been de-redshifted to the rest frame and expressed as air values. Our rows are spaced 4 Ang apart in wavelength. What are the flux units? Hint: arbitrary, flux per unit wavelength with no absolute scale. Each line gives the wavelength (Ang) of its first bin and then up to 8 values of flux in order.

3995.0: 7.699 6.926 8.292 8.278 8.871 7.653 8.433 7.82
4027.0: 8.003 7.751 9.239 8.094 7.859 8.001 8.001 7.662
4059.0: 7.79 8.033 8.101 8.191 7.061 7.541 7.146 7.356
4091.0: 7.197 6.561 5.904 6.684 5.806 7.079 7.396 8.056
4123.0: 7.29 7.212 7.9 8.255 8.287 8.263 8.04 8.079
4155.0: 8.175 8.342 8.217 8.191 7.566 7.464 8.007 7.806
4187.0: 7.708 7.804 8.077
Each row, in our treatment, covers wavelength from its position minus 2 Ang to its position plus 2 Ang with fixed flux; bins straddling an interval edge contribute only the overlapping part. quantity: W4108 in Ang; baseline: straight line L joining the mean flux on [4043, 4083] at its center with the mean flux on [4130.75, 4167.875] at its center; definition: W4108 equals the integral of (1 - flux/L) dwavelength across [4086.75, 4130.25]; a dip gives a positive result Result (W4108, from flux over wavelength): 5.6 Ang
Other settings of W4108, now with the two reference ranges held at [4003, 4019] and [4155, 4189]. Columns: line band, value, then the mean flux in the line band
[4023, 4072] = 1.0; 8.05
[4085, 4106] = 3.6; 6.7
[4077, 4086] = 0.9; 7.34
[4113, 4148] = 0.7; 7.85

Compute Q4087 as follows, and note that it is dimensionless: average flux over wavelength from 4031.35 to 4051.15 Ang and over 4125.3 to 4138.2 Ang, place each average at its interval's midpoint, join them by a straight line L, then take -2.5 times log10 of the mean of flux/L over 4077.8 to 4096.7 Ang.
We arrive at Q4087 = 0.13 mag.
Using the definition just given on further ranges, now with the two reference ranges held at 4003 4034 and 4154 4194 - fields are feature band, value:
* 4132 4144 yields -0.034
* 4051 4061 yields 0.044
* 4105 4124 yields 0.129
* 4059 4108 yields 0.125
